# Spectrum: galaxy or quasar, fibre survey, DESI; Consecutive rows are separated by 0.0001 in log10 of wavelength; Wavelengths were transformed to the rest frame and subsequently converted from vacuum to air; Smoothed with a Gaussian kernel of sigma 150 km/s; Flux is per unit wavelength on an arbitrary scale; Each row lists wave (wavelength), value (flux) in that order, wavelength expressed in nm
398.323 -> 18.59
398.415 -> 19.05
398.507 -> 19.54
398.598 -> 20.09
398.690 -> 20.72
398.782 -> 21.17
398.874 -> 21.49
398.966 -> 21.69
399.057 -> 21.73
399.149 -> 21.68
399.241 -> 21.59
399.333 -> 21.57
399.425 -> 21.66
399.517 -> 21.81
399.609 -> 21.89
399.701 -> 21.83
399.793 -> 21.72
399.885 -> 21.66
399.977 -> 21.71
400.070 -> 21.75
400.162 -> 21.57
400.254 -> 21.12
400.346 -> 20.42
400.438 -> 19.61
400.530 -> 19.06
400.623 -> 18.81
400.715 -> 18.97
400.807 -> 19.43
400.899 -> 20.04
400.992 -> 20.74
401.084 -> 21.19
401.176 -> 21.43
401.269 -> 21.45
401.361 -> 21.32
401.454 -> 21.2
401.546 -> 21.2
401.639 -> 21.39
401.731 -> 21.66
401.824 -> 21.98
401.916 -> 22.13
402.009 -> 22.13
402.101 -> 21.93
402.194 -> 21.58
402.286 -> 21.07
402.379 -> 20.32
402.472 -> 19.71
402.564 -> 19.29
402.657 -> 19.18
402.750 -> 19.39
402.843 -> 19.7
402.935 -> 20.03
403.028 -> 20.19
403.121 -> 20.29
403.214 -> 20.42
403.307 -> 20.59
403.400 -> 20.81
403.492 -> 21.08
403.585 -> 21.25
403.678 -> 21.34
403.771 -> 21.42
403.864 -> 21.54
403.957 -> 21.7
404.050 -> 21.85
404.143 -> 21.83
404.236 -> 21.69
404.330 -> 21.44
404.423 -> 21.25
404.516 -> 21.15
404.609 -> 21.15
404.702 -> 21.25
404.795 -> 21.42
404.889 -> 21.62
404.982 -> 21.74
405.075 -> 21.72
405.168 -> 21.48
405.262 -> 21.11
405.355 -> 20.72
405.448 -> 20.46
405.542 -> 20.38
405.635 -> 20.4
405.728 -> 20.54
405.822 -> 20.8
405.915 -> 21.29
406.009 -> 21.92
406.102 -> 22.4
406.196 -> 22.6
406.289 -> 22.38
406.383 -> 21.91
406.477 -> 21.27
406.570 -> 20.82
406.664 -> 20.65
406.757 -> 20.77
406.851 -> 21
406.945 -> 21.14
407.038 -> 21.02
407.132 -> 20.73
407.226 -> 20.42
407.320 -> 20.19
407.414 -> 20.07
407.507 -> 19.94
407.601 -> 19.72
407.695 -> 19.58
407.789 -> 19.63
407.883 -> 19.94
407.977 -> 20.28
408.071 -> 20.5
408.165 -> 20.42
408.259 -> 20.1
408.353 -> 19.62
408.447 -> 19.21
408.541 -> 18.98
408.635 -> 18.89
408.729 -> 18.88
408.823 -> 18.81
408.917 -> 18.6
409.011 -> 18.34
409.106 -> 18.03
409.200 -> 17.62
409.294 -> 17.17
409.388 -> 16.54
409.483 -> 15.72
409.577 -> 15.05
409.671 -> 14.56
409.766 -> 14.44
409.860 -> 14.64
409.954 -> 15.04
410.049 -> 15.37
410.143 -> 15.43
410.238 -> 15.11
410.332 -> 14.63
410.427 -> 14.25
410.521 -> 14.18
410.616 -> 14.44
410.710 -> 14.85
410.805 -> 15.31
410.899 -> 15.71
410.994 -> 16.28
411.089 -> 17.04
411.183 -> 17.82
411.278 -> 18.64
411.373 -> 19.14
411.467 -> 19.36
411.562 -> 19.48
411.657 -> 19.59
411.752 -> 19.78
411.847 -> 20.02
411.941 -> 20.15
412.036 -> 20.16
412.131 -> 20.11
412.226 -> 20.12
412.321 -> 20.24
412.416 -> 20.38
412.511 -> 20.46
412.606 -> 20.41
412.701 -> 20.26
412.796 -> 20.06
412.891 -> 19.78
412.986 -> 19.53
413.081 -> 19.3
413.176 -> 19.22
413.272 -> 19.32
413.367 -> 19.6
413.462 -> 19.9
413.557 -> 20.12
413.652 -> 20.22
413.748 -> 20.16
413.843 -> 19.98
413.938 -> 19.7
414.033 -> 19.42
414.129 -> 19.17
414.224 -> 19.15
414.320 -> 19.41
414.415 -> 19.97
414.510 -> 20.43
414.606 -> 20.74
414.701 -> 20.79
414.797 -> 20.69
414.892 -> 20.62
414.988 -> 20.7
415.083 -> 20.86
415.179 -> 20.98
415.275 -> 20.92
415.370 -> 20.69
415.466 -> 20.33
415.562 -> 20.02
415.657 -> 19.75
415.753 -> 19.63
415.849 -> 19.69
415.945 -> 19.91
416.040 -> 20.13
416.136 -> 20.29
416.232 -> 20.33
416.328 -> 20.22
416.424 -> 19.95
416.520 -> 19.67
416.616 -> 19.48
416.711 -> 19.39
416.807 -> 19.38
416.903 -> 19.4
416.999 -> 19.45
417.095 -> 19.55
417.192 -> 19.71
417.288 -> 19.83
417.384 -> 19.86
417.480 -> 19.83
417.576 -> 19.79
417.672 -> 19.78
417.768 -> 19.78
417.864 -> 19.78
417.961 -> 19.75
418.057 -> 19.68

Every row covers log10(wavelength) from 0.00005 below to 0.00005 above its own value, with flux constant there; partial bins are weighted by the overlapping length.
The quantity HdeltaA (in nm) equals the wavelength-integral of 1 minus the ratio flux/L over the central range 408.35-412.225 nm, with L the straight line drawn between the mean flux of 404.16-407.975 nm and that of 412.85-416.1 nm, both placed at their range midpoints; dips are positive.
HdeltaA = 0.61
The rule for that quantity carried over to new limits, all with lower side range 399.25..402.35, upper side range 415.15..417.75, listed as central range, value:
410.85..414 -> 0.120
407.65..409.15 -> 0.086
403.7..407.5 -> -0.085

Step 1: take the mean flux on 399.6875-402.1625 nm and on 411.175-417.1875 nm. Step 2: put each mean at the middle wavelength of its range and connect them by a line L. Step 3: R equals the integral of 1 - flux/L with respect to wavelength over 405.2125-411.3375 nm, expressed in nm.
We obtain 0.52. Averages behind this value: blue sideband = 21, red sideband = 19.9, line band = 18.7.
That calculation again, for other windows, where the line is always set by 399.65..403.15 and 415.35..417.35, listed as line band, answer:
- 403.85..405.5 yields -0.07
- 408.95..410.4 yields 0.31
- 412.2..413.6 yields 0.01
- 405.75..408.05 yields -0.05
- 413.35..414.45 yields 0.01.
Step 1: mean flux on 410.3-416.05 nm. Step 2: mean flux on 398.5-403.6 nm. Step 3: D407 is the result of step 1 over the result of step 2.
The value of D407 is 0.92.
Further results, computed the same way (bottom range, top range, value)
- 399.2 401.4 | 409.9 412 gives 0.81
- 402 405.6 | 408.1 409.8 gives 0.85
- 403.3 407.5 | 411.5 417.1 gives 0.94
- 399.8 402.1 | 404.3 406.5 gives 1.02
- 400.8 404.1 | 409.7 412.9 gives 0.85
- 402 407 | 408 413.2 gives 0.85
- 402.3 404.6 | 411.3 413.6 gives 0.96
